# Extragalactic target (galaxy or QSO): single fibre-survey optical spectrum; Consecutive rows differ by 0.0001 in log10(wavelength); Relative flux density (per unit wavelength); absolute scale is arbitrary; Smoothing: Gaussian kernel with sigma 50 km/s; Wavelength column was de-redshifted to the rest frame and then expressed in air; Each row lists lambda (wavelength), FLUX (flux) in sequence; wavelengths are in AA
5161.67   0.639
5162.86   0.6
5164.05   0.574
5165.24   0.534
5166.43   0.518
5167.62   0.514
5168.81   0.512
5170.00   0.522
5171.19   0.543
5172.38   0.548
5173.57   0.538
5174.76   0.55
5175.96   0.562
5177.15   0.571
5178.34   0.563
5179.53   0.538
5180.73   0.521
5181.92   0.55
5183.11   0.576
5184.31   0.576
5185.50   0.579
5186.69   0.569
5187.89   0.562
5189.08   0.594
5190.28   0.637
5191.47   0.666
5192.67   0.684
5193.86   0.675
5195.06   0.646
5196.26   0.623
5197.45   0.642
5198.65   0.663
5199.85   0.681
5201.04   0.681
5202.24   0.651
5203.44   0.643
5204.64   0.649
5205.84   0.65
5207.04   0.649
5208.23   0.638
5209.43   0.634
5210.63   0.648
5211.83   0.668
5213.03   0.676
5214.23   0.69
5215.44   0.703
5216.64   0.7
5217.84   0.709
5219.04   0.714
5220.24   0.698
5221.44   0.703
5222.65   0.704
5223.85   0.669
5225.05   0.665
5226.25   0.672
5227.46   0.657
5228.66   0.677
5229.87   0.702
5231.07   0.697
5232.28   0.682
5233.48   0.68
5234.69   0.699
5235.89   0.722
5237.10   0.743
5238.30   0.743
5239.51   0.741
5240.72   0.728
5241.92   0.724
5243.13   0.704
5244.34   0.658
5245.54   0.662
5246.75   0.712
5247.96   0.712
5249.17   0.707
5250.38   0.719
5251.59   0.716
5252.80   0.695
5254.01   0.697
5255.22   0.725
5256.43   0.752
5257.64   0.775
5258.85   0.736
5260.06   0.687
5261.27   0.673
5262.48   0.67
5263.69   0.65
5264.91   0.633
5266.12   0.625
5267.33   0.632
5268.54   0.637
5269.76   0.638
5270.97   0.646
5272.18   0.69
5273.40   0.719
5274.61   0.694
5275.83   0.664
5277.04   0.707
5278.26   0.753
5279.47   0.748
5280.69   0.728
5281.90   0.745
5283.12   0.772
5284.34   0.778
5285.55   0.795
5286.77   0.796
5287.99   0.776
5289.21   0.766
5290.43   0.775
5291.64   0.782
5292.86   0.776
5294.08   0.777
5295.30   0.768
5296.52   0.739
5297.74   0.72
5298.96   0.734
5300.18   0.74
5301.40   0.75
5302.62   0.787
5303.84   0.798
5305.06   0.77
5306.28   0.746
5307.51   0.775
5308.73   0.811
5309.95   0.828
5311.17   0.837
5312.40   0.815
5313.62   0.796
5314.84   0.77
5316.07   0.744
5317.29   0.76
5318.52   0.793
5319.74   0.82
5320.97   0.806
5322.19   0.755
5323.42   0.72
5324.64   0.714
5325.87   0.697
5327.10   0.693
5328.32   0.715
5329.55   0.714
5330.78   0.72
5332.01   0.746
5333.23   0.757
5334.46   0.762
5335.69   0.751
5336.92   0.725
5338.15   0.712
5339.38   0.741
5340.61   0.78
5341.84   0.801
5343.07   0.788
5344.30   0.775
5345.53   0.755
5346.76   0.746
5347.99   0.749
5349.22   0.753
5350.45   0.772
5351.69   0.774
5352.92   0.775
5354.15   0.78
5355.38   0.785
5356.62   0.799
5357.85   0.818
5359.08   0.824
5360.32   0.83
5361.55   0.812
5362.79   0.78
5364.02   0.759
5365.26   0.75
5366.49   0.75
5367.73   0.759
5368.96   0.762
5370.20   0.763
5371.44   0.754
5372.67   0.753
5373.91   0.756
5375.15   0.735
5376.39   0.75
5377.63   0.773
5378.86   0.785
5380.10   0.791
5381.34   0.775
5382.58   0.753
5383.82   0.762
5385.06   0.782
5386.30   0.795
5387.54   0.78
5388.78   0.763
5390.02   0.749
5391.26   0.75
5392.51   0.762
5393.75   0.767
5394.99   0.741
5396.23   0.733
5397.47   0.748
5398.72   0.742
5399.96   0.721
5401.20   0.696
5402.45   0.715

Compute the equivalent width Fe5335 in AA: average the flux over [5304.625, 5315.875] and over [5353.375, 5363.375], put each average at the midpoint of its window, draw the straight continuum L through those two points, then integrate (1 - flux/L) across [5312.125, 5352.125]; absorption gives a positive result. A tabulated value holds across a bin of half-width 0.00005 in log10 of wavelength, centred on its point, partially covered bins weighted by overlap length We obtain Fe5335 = 2.1 AA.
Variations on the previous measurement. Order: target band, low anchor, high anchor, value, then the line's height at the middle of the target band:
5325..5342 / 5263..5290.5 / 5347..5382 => 0.4 AA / 0.751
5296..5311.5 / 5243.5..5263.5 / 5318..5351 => -0.8 AA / 0.733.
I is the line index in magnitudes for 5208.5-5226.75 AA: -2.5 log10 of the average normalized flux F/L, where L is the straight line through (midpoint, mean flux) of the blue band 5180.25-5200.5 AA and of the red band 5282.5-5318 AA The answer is -0.05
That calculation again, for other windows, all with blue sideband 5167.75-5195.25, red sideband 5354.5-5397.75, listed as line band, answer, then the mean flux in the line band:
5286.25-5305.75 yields -0.11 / 0.766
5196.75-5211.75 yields -0.10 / 0.653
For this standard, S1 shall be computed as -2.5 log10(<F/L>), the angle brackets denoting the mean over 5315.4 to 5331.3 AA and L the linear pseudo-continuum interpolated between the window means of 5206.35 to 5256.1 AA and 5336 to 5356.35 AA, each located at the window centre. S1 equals 0.011 mag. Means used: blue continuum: 0.694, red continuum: 0.764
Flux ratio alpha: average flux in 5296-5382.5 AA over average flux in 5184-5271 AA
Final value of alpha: 1.13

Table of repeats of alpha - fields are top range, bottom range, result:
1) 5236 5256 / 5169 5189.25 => 1.28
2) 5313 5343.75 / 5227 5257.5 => 1.06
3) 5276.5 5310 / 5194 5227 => 1.14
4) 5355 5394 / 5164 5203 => 1.32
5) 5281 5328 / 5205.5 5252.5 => 1.11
